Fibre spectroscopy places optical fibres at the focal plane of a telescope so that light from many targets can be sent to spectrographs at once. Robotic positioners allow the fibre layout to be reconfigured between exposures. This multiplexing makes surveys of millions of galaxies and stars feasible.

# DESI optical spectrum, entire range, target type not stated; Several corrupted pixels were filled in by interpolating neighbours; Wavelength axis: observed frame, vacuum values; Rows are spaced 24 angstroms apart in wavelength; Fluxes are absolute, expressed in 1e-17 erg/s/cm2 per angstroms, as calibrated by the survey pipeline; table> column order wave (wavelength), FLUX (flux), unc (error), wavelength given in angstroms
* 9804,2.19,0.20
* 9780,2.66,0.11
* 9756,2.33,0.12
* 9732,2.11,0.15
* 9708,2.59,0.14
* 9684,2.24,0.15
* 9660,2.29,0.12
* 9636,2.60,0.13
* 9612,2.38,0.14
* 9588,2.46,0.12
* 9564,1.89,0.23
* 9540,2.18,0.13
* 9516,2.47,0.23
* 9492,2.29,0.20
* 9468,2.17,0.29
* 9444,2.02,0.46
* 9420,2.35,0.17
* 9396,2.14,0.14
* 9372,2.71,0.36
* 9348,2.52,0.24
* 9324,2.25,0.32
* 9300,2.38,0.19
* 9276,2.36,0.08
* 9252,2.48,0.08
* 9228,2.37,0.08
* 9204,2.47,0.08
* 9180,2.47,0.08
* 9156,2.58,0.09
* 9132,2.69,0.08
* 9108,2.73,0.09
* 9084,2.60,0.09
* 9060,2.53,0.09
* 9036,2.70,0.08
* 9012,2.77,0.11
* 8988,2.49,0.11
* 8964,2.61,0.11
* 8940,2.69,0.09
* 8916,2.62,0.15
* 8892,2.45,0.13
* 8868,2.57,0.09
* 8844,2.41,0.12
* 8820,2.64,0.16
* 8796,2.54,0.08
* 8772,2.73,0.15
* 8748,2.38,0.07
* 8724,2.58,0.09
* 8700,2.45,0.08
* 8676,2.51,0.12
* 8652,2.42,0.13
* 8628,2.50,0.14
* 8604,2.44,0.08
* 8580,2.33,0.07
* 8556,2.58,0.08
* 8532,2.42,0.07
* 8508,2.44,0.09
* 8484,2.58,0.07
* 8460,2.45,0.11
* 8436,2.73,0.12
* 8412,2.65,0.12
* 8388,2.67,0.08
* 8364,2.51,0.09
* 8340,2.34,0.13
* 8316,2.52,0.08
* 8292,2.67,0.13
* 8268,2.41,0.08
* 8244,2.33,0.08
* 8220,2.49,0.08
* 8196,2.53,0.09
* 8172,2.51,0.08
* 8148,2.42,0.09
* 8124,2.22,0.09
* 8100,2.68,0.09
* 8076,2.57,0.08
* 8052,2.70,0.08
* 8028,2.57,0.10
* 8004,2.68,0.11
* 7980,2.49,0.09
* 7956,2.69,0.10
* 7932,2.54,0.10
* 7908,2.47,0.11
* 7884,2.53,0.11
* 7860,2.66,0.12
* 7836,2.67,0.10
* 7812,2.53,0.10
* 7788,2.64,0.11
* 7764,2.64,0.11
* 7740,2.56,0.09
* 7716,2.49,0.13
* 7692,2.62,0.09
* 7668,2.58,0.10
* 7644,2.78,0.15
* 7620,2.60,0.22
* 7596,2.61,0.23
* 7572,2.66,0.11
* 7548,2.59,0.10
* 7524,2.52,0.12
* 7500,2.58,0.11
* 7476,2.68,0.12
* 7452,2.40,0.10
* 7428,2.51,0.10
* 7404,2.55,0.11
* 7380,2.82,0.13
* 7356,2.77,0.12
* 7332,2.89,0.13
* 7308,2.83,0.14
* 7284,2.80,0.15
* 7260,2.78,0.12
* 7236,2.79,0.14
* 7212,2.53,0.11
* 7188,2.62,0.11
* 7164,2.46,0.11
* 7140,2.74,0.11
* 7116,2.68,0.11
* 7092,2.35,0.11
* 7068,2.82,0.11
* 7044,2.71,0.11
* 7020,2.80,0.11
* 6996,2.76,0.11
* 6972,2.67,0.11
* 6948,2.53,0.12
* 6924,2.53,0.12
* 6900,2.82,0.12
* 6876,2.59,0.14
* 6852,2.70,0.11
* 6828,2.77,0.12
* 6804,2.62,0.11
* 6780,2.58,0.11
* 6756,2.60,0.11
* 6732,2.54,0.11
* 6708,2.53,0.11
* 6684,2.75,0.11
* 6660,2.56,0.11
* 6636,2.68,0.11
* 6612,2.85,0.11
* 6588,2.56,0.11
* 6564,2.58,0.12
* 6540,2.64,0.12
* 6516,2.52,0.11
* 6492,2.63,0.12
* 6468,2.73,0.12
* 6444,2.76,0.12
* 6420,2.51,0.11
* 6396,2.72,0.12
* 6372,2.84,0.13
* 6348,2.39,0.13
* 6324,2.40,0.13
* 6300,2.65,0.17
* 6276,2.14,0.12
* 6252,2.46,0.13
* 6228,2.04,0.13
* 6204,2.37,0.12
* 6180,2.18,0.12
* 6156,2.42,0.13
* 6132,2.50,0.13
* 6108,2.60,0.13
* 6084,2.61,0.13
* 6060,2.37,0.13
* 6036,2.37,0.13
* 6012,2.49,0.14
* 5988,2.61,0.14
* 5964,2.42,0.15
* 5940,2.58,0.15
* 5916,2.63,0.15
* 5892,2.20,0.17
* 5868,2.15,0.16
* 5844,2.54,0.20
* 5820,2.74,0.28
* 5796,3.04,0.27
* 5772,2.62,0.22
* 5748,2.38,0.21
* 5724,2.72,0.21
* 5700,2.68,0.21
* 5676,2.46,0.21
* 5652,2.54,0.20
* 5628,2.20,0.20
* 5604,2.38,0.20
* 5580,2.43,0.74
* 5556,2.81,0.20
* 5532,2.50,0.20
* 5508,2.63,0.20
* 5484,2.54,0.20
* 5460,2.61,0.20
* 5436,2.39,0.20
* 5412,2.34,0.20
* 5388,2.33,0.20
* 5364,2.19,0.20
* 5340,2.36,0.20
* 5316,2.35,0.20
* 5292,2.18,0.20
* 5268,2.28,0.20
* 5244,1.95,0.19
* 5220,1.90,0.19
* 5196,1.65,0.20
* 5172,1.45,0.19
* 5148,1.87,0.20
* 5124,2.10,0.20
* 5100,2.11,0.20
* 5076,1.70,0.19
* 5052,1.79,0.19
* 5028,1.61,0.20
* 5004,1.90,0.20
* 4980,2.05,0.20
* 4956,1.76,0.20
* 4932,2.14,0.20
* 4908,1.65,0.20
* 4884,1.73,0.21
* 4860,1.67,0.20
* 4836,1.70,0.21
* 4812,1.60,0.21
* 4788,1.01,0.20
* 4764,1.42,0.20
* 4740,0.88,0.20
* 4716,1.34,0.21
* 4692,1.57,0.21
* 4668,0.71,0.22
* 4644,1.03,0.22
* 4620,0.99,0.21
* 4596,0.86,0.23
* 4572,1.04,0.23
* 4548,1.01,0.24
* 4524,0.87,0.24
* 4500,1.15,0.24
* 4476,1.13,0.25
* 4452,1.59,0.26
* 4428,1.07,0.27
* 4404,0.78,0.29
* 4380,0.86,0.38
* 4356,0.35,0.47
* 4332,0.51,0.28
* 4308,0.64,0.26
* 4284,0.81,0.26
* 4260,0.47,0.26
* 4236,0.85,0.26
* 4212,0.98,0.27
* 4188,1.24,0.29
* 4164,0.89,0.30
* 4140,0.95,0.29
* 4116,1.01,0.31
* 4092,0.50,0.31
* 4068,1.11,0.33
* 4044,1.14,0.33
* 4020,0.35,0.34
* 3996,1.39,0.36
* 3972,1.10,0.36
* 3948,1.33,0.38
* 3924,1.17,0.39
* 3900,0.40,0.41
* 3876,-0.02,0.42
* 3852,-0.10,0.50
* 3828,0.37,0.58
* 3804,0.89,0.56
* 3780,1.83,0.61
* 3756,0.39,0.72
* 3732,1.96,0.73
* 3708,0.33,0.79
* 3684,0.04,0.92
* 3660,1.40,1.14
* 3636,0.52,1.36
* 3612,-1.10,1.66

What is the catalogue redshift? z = 0.204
